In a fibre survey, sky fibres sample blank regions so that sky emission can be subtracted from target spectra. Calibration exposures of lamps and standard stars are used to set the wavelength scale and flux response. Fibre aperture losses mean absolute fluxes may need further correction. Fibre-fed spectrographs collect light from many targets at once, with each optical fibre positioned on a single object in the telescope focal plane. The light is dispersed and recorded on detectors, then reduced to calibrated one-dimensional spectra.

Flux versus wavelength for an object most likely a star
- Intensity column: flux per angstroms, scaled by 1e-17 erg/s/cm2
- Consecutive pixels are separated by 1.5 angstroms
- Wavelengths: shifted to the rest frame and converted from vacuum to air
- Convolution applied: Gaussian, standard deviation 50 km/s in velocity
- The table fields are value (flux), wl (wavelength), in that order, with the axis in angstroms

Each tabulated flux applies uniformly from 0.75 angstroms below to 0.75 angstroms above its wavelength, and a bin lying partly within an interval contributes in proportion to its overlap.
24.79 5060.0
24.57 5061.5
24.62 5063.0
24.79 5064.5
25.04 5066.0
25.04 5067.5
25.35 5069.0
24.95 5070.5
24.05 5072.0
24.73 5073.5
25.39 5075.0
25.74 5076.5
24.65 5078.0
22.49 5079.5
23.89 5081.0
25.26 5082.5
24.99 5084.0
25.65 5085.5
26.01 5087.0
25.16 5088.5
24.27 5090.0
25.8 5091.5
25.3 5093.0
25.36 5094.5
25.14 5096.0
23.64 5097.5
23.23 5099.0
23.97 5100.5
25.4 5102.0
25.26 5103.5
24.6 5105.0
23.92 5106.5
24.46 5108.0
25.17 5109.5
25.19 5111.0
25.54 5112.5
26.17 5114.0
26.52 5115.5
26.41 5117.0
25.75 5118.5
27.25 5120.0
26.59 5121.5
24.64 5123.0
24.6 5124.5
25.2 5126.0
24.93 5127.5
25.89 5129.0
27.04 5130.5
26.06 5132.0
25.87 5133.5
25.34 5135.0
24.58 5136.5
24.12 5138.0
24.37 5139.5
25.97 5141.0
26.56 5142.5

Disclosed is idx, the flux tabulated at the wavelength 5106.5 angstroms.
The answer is 23.92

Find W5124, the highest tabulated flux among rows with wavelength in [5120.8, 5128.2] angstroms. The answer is 26.59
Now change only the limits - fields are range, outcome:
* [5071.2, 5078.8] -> 25.74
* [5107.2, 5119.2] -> 26.52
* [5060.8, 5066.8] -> 25.04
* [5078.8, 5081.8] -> 23.89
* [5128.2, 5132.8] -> 27.04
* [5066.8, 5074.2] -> 25.35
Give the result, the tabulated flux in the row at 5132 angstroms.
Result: 26.06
